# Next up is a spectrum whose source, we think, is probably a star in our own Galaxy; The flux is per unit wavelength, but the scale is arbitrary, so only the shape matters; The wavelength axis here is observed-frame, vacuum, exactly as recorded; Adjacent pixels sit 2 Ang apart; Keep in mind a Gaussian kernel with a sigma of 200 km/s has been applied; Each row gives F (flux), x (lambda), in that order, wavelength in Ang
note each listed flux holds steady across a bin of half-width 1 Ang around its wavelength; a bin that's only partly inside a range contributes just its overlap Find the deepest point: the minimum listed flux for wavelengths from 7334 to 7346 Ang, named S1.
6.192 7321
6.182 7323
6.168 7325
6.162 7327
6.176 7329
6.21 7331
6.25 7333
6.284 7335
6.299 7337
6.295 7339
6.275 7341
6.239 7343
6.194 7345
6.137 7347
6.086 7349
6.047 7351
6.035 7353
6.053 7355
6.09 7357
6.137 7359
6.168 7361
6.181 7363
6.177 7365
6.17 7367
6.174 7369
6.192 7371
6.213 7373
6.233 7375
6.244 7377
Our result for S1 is 6.194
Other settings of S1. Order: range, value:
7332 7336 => 6.25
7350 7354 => 6.035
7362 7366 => 6.177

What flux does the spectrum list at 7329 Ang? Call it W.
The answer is 6.176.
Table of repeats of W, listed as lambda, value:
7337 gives 6.299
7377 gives 6.244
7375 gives 6.233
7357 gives 6.09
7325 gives 6.168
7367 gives 6.17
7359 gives 6.137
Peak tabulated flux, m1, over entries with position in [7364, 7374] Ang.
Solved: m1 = 6.213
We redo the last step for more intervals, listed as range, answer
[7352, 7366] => 6.181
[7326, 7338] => 6.299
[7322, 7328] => 6.182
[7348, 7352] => 6.086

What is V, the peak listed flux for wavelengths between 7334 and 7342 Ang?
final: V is 6.299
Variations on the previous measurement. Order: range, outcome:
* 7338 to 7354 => 6.295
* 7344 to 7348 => 6.194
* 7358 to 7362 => 6.168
